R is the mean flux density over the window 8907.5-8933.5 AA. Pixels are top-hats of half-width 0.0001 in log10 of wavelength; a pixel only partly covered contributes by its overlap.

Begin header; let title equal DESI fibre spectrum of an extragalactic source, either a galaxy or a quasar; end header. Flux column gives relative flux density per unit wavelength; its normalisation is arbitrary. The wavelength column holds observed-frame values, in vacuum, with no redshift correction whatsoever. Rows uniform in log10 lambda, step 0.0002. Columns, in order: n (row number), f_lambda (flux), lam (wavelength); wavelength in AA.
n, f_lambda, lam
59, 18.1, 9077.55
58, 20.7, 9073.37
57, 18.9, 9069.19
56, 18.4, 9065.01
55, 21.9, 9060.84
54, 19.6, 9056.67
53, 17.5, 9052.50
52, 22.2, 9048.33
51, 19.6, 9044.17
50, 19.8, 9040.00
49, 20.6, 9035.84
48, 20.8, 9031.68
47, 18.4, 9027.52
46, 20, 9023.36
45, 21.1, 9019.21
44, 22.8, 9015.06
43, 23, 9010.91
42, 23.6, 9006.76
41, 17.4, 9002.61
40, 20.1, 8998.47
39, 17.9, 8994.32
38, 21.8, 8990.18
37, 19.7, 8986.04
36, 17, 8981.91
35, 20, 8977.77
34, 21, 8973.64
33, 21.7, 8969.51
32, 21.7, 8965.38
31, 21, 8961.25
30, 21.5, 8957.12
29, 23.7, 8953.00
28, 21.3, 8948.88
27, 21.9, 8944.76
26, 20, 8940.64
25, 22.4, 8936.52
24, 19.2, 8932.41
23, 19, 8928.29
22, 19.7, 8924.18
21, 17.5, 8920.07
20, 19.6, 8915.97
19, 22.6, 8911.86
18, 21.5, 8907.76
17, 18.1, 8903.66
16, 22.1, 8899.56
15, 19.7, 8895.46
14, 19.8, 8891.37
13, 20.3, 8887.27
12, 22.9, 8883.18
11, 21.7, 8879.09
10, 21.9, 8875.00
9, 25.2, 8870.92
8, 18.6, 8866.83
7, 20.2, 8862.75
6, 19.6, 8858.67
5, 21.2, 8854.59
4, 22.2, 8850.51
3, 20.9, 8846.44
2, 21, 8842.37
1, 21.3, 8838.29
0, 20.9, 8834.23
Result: 19.8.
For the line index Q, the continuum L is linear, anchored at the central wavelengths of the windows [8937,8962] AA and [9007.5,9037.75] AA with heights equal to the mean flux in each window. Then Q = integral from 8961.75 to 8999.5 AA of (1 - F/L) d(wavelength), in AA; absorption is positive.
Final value 2.24 AA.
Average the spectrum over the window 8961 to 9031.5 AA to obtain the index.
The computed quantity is 20.5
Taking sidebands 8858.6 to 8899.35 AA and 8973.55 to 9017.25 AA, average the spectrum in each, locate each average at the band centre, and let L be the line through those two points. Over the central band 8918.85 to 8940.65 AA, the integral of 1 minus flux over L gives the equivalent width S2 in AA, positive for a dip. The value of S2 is 1.2 AA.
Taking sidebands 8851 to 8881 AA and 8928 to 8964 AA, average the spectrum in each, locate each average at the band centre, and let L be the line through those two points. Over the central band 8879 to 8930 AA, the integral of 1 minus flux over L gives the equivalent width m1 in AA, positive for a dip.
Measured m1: 2.2 AA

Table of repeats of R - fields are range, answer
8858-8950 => 20.7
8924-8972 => 21.1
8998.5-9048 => 20.7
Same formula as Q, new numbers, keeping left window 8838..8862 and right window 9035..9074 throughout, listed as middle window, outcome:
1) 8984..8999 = 0.26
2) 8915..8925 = 0.89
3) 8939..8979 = -2.05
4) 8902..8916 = 0.01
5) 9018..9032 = 0.07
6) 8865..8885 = -1.21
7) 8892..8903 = 0.16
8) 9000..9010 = -0.32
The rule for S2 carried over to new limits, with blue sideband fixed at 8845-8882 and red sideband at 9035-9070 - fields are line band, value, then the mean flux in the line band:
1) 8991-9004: 0.9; 18.8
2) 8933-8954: -0.9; 21.6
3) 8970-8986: 0.6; 19.6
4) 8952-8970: -1.1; 21.8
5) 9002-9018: -1.5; 22.1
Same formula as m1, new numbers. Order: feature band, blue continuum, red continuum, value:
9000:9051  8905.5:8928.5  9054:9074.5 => -2.23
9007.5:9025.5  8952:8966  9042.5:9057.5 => -1.16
